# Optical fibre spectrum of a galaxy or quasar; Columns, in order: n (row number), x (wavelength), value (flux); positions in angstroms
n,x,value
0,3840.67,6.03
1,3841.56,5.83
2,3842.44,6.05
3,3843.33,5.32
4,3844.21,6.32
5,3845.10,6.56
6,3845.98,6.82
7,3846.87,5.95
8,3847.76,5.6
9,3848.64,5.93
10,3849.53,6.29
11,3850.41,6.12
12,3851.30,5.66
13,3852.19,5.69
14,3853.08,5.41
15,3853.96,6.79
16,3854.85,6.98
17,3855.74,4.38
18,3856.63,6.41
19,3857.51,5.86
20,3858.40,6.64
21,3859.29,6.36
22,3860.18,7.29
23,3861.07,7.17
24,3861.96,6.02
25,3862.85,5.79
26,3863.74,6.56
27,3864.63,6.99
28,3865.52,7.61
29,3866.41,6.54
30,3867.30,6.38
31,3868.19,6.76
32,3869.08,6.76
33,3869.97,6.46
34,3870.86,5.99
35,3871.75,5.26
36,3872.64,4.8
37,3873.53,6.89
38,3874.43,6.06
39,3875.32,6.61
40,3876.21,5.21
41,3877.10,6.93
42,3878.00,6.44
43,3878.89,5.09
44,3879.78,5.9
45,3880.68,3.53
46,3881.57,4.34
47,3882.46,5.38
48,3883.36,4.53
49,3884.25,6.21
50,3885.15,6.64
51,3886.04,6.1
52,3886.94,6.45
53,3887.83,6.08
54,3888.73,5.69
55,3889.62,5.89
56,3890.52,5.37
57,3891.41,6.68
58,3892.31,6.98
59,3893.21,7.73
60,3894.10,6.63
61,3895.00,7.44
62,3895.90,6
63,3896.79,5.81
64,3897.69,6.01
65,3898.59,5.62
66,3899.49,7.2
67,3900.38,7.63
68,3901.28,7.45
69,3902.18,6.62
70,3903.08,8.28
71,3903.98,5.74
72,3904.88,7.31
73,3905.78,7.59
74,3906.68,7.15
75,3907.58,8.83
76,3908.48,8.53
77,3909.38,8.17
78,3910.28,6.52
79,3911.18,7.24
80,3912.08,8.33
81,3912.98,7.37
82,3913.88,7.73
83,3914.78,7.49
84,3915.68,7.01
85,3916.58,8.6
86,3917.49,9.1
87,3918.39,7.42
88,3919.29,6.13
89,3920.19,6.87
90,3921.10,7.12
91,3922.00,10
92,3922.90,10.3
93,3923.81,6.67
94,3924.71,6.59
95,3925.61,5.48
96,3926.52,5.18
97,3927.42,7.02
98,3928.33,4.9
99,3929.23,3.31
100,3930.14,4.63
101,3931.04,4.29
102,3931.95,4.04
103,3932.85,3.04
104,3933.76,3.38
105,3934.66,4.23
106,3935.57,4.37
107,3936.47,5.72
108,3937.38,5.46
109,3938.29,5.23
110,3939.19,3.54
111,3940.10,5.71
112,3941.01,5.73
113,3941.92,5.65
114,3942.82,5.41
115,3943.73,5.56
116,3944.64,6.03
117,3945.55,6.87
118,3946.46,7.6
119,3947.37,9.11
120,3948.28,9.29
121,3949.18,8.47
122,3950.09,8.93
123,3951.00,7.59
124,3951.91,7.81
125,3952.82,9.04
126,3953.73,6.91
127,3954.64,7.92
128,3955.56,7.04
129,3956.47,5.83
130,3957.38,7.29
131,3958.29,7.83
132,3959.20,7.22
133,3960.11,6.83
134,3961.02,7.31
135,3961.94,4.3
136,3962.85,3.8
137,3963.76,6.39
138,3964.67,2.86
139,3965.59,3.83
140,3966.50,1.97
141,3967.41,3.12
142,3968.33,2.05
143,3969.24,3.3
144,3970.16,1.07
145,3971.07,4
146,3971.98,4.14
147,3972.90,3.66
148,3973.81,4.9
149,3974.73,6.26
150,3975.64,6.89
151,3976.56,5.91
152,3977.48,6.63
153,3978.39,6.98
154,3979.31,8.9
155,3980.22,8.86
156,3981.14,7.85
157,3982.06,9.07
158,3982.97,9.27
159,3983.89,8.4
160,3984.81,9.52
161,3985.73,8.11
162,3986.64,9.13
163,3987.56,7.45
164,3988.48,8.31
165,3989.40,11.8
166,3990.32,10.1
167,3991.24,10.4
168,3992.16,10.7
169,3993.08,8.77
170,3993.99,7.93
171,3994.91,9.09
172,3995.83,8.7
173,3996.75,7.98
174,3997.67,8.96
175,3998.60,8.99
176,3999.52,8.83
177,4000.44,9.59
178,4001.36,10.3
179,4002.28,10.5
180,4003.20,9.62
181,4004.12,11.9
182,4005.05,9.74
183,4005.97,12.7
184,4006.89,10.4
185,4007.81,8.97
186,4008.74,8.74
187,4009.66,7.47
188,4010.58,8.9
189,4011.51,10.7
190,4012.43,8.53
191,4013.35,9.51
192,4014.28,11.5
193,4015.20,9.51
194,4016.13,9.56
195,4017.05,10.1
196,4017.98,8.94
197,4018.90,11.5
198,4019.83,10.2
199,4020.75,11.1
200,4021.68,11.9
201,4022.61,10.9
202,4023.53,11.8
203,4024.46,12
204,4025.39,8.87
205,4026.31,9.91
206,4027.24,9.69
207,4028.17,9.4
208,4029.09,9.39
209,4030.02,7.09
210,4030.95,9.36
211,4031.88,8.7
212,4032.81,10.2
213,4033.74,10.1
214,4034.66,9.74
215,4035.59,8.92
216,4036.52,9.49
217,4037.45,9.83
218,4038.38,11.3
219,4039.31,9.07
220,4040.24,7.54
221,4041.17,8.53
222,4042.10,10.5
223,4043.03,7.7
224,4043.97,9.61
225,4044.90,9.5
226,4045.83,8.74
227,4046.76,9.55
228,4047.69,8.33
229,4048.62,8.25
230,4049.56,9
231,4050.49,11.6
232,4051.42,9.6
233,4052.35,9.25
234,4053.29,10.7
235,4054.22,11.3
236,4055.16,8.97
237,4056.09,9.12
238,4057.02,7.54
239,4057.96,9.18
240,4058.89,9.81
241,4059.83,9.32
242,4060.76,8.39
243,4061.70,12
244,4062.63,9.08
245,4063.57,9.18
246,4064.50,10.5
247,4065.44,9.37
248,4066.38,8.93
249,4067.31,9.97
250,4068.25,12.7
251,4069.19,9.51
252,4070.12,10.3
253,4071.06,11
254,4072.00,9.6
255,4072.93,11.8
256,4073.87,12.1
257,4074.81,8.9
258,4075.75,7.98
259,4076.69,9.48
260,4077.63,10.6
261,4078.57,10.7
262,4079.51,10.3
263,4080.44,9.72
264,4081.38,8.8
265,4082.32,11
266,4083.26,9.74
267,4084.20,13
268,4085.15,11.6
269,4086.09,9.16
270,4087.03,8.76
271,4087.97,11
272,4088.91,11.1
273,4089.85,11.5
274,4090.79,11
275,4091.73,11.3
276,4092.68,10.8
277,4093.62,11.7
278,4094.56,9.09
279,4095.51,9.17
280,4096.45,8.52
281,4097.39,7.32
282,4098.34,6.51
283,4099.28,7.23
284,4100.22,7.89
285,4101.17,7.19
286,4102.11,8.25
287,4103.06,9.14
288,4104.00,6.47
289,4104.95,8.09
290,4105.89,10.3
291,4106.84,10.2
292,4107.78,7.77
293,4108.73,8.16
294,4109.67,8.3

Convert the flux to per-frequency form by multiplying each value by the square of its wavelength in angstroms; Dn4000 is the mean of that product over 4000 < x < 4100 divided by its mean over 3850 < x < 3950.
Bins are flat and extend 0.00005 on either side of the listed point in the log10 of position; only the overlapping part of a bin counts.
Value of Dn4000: 1.66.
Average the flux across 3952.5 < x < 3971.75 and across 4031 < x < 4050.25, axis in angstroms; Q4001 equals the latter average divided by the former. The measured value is 1.8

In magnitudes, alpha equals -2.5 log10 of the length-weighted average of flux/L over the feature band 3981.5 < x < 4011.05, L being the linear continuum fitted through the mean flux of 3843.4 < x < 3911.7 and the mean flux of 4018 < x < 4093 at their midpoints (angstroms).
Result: -0.08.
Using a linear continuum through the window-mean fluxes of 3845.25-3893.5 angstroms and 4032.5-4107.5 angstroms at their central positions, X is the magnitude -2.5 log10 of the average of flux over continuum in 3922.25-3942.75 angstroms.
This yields 0.34 mag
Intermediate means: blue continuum 6.11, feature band 5.25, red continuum 9.62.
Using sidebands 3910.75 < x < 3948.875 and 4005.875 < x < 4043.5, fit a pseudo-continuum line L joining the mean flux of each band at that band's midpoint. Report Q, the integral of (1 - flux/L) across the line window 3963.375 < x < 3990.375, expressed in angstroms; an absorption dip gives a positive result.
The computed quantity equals 6.0 angstroms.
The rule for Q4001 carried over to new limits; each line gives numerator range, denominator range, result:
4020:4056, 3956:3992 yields 1.49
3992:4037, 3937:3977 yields 1.68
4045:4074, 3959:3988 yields 1.65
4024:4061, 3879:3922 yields 1.38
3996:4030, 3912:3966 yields 1.55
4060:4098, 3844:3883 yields 1.66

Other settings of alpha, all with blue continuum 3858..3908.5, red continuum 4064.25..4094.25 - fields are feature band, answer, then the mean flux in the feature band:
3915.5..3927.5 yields -0.03 mag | 7.41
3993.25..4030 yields -0.09 mag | 9.82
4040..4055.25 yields 0.05 mag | 9.36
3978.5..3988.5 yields -0.02 mag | 8.58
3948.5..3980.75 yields 0.33 mag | 5.91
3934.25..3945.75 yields 0.38 mag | 5.32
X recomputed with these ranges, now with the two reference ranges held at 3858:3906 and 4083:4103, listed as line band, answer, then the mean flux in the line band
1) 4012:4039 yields -0.17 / 9.96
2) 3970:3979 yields 0.43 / 5.24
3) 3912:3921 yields -0.11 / 7.55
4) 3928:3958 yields 0.20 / 6.08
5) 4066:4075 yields -0.14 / 10.6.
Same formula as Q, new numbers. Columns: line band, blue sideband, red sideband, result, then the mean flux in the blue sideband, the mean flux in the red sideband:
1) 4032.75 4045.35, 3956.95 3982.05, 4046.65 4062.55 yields -0.9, 5.4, 9.51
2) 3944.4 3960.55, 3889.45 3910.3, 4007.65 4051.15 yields 0.8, 6.99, 9.62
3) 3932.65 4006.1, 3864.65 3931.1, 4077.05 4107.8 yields 6.5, 6.59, 9.57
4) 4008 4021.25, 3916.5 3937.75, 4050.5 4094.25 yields -1.9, 5.95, 10.2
